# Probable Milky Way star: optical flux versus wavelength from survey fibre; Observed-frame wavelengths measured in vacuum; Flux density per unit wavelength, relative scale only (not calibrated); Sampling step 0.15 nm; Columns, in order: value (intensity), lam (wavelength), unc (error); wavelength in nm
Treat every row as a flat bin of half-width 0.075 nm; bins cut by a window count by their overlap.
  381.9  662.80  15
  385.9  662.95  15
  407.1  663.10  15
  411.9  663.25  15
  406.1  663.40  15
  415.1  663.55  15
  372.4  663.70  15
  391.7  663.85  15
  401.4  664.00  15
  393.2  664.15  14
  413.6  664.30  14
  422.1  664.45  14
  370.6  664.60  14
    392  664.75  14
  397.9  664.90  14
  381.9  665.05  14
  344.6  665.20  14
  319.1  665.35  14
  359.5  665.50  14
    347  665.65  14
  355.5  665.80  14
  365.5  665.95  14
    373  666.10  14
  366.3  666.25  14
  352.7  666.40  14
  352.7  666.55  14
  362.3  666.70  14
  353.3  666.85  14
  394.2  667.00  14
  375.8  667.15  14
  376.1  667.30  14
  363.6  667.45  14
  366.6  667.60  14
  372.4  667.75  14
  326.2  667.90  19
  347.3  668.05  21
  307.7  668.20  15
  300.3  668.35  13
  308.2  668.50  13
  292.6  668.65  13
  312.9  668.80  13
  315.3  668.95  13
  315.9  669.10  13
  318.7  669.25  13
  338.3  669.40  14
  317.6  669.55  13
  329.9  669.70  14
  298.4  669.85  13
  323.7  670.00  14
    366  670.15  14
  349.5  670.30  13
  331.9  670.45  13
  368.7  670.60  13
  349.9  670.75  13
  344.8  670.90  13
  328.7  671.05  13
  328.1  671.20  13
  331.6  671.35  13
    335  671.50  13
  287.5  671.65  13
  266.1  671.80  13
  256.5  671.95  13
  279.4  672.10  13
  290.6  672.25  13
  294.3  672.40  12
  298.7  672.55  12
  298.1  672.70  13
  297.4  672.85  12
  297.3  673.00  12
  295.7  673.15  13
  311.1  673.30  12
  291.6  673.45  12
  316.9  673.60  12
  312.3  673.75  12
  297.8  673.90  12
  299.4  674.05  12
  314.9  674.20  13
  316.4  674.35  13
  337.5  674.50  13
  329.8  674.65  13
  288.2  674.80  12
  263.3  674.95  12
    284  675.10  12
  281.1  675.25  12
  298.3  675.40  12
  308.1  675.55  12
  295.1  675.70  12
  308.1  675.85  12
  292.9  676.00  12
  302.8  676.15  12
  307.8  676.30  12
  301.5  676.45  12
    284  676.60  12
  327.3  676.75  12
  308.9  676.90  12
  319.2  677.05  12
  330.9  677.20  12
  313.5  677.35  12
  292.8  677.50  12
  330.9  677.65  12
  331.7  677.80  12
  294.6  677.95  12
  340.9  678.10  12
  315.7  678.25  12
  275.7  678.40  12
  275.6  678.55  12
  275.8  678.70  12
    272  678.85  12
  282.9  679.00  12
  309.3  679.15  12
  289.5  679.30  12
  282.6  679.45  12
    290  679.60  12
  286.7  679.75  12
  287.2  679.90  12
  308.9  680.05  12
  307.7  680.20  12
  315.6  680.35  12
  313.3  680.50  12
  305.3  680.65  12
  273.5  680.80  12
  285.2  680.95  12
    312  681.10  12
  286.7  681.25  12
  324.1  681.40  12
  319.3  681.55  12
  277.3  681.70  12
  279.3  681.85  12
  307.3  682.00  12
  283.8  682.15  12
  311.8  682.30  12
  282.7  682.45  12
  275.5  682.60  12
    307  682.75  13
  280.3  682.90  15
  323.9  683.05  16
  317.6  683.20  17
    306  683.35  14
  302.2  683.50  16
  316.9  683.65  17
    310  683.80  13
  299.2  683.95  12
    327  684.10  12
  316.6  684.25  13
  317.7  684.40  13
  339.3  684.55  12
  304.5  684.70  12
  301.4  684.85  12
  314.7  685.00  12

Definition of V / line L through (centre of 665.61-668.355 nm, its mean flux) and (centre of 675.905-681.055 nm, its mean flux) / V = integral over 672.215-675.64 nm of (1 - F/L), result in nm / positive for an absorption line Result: 0.23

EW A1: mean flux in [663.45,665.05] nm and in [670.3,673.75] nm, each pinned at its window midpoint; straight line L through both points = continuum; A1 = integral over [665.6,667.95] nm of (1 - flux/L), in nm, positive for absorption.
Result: 0.03 nm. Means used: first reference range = 396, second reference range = 310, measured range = 363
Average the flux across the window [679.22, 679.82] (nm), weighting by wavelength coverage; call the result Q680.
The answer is 287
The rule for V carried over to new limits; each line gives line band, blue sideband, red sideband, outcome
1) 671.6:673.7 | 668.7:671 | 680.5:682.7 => 0.202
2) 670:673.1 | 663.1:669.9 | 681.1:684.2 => 0.237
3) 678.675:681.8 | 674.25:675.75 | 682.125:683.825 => 0.059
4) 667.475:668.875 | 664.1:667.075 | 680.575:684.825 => 0.129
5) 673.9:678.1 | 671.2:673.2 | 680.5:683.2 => -0.144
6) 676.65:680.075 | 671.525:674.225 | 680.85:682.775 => -0.071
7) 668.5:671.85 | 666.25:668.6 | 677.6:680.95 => 0.130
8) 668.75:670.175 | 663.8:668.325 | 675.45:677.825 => 0.107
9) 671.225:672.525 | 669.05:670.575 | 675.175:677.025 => 0.109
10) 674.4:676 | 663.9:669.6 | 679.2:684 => 0.118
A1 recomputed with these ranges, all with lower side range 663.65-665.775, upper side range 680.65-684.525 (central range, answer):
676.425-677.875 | 0.049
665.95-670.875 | 0.285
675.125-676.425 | 0.128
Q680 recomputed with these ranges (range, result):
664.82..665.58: 361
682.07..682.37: 298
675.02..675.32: 282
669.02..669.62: 323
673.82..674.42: 307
